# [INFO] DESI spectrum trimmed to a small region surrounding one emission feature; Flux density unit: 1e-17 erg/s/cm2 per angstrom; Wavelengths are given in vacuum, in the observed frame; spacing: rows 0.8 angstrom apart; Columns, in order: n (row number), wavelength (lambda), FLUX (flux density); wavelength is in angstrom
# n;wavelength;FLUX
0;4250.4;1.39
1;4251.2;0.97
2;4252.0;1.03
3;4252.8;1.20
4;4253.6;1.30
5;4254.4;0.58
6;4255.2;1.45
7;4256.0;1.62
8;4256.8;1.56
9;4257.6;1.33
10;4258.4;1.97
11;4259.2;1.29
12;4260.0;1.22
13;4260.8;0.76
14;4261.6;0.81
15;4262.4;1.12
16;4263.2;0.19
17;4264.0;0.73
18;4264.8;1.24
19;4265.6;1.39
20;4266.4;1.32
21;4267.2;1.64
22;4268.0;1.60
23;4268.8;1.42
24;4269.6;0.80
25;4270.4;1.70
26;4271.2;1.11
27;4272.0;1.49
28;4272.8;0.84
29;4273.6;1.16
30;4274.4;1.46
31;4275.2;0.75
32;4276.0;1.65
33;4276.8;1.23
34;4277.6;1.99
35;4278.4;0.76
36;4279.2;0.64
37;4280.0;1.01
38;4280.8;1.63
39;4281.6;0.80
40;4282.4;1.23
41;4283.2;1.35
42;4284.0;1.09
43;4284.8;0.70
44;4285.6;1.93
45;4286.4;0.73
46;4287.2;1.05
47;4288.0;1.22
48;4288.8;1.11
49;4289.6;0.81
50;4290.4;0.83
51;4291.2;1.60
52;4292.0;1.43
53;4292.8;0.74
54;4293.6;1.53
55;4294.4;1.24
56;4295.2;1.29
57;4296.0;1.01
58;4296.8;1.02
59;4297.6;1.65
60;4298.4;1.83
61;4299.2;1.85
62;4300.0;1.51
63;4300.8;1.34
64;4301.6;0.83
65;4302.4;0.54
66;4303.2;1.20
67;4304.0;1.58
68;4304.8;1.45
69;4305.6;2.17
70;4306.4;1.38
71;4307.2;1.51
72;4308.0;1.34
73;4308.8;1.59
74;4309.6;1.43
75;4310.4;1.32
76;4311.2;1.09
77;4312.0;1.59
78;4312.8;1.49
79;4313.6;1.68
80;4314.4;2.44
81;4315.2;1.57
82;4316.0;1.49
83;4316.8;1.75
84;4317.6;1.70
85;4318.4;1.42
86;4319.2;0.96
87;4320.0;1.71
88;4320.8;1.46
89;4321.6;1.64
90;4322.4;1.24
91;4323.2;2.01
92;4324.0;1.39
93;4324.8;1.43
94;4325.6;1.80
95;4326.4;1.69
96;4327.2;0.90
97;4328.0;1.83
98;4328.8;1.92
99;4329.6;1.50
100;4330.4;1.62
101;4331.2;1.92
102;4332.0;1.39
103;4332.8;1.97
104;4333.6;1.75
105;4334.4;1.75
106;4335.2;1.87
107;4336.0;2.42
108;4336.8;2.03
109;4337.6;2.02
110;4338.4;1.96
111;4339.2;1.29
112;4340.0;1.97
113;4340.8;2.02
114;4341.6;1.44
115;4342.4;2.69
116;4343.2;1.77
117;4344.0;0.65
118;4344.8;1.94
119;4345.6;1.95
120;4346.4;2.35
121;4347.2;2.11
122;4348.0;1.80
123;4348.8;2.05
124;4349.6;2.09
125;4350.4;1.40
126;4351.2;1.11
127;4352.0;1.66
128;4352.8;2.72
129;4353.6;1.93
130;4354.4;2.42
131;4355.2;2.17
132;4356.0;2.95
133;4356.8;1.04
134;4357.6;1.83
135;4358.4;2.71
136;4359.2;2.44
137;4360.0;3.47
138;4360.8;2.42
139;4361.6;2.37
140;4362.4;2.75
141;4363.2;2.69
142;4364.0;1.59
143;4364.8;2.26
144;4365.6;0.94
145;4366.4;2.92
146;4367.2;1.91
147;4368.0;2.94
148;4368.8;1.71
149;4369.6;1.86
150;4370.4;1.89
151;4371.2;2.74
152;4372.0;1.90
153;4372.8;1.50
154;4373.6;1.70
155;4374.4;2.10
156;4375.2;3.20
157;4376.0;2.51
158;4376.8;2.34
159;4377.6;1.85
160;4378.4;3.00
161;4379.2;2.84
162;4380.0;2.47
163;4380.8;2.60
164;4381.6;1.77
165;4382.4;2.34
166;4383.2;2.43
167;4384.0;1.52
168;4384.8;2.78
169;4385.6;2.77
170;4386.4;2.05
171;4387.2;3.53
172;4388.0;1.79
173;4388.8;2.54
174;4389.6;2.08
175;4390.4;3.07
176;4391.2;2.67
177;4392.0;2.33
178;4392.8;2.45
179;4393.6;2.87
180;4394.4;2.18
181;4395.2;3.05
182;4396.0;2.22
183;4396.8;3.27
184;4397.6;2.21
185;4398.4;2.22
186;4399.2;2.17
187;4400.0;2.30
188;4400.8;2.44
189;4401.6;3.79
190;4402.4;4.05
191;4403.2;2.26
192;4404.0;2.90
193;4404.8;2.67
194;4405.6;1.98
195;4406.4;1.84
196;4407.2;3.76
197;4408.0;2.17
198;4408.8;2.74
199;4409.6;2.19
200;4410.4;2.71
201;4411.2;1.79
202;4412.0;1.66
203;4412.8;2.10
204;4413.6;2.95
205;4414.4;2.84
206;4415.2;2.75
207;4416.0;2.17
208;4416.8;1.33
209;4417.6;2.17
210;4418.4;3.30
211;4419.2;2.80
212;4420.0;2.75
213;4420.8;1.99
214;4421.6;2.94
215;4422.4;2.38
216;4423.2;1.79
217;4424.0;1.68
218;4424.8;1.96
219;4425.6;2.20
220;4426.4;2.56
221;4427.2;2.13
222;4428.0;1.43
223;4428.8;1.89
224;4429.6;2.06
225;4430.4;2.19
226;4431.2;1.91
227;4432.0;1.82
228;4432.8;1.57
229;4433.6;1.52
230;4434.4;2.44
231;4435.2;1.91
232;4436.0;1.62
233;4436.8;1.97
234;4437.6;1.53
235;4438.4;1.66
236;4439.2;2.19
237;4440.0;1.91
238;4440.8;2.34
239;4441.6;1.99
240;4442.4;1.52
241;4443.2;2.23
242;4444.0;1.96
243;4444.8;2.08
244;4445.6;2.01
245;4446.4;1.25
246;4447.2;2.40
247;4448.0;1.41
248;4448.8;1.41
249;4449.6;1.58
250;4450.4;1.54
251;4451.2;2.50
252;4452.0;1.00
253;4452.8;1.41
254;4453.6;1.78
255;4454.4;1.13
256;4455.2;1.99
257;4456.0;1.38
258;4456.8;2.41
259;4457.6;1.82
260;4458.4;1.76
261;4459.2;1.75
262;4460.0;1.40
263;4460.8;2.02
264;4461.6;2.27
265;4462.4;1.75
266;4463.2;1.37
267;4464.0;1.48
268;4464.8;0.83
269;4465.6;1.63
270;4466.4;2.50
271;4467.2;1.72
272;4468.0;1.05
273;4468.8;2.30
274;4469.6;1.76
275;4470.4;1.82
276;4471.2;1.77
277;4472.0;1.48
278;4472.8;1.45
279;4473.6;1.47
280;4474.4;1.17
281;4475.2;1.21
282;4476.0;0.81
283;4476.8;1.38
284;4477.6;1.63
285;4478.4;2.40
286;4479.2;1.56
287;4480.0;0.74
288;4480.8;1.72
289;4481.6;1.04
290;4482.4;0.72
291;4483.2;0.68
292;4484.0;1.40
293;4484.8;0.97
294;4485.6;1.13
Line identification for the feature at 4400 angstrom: C IV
